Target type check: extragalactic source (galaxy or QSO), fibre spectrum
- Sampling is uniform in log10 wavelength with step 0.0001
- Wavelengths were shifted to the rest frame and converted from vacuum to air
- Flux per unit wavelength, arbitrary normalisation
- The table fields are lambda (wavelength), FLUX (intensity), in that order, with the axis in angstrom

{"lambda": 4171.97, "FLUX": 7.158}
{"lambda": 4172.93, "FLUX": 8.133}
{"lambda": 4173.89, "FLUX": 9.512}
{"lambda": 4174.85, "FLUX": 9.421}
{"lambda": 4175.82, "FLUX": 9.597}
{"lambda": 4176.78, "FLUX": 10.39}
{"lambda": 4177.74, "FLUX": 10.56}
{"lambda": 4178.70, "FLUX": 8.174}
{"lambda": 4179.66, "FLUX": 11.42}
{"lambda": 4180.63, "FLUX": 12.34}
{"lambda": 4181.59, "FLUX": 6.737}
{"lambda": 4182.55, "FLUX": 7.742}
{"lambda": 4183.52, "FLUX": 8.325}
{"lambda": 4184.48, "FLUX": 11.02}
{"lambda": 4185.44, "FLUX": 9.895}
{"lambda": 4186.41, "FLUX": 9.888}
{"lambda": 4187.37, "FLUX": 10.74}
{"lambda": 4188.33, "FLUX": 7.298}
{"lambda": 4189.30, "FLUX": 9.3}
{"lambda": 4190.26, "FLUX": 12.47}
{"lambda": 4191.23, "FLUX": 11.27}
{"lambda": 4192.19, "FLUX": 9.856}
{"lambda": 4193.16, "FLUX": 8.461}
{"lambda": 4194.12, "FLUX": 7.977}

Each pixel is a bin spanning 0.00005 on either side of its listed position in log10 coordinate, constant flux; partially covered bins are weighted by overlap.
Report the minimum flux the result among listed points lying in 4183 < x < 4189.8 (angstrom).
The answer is 7.298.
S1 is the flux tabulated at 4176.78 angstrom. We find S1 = 10.39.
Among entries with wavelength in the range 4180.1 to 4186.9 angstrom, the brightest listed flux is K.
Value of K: 12.34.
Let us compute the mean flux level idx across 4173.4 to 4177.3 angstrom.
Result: 9.73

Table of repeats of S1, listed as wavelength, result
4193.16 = 8.461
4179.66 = 11.42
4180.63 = 12.34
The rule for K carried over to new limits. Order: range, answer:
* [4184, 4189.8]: 11.02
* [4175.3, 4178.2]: 10.56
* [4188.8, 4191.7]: 12.47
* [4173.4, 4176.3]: 9.597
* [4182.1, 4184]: 8.325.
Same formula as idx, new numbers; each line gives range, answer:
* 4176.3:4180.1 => 10.1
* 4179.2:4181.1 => 11.8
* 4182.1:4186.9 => 9.38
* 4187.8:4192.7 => 10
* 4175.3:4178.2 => 10.2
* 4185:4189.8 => 9.44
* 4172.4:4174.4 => 8.8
